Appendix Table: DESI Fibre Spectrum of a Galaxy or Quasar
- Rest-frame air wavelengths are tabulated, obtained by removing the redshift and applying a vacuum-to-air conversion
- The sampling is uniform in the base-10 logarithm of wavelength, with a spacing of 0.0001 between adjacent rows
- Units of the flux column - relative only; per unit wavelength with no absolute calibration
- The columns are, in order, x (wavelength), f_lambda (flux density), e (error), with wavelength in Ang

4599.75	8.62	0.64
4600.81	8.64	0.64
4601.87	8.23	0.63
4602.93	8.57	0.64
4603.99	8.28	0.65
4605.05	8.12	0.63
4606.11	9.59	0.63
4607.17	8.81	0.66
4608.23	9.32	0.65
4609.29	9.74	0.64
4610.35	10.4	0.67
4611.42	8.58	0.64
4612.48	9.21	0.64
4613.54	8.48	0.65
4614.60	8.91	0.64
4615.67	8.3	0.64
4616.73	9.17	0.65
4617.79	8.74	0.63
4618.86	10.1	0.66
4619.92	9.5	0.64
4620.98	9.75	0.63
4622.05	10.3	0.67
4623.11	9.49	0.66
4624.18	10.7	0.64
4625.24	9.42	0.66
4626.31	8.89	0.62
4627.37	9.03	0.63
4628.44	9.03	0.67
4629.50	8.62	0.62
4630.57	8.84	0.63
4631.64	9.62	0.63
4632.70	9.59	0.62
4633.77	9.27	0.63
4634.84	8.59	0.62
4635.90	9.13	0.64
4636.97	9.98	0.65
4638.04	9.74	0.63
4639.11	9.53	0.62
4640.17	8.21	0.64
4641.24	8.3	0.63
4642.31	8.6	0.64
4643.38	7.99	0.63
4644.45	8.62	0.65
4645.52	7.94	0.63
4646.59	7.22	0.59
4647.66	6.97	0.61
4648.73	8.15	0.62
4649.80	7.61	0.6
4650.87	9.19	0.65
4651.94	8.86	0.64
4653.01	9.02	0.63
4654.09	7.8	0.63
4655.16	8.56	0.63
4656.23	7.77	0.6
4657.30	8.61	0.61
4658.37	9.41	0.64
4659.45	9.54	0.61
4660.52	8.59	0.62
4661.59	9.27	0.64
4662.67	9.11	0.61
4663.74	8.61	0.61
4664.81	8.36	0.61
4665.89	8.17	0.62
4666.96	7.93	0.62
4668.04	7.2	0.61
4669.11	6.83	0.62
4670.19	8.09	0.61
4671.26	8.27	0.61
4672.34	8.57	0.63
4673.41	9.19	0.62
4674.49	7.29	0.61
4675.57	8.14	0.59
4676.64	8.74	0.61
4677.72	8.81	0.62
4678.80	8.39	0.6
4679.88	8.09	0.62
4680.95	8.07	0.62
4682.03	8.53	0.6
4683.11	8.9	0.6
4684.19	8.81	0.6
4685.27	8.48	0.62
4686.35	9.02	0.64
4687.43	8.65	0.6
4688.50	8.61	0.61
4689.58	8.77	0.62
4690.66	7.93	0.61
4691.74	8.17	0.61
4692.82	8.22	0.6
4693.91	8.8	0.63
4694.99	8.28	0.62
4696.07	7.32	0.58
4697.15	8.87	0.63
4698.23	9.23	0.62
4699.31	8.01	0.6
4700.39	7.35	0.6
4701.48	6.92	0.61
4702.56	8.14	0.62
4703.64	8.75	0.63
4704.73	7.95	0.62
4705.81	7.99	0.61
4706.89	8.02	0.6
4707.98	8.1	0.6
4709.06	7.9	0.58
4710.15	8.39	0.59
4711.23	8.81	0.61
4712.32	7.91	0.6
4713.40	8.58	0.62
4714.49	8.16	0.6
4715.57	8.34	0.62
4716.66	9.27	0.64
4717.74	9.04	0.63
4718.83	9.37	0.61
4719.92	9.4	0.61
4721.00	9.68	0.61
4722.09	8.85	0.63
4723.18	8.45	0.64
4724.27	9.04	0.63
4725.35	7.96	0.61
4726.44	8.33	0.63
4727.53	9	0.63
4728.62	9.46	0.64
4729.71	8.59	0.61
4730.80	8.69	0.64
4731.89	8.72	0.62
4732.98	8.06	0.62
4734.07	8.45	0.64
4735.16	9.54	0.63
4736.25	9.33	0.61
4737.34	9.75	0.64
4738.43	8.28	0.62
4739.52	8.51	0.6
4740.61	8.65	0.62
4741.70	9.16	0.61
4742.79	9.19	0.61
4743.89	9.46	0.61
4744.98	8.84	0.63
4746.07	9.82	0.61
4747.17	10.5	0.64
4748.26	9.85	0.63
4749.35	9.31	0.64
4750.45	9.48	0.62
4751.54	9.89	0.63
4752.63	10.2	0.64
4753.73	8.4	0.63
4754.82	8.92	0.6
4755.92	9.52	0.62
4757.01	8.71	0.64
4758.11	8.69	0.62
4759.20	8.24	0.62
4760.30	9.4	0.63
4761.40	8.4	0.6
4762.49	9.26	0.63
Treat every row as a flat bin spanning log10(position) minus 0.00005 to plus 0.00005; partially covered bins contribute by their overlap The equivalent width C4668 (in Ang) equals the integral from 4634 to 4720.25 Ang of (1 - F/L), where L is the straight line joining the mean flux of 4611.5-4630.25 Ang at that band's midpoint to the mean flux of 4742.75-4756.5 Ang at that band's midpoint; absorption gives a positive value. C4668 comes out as 8.6 Ang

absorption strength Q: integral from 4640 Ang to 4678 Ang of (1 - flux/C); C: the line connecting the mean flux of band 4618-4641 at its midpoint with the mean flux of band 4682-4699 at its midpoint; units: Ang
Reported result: 2.73 Ang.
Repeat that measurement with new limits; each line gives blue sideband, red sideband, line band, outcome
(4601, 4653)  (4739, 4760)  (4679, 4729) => 3.6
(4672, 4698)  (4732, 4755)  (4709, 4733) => 0.5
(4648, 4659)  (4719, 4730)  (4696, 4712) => 1.2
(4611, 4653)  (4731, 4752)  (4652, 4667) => 0.6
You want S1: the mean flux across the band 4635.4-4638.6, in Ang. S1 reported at 9.6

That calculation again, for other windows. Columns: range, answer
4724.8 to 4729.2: 8.69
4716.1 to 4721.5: 9.35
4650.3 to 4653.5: 9.02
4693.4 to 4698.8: 8.51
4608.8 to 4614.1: 9.28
